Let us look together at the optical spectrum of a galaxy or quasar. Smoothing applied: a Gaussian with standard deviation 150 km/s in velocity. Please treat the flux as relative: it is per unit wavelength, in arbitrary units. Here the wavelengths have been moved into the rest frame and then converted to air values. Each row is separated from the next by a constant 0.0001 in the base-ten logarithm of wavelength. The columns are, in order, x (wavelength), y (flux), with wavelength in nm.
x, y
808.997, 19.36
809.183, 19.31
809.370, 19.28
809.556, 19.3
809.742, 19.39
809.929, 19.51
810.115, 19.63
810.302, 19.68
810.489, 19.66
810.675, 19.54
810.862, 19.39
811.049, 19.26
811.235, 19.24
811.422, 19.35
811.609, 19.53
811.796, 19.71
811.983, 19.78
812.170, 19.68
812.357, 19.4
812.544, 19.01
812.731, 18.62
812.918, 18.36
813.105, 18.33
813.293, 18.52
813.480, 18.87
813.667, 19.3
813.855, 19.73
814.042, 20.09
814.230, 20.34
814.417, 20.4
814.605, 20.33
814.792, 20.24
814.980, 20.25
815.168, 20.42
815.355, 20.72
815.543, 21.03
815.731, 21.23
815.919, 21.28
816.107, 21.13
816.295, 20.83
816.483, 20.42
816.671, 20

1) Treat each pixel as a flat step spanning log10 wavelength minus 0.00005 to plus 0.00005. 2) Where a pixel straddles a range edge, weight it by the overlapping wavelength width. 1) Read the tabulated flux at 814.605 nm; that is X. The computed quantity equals 20.33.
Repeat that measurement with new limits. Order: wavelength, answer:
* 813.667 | 19.3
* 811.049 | 19.26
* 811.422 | 19.35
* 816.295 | 20.83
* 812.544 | 19.01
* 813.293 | 18.52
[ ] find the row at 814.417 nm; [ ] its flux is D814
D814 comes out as 20.4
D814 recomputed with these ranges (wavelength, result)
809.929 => 19.51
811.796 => 19.71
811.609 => 19.53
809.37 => 19.28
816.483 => 20.42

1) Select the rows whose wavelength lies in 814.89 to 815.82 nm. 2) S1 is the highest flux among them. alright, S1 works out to 21.23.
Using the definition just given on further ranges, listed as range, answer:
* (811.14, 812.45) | 19.78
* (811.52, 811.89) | 19.71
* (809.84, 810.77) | 19.68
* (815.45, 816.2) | 21.28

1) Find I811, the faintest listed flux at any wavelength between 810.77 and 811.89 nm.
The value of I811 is 19.24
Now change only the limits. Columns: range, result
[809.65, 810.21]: 19.39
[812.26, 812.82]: 18.62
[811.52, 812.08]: 19.53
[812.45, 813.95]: 18.33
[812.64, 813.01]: 18.36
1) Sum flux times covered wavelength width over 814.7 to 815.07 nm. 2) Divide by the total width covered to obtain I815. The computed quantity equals 20.2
